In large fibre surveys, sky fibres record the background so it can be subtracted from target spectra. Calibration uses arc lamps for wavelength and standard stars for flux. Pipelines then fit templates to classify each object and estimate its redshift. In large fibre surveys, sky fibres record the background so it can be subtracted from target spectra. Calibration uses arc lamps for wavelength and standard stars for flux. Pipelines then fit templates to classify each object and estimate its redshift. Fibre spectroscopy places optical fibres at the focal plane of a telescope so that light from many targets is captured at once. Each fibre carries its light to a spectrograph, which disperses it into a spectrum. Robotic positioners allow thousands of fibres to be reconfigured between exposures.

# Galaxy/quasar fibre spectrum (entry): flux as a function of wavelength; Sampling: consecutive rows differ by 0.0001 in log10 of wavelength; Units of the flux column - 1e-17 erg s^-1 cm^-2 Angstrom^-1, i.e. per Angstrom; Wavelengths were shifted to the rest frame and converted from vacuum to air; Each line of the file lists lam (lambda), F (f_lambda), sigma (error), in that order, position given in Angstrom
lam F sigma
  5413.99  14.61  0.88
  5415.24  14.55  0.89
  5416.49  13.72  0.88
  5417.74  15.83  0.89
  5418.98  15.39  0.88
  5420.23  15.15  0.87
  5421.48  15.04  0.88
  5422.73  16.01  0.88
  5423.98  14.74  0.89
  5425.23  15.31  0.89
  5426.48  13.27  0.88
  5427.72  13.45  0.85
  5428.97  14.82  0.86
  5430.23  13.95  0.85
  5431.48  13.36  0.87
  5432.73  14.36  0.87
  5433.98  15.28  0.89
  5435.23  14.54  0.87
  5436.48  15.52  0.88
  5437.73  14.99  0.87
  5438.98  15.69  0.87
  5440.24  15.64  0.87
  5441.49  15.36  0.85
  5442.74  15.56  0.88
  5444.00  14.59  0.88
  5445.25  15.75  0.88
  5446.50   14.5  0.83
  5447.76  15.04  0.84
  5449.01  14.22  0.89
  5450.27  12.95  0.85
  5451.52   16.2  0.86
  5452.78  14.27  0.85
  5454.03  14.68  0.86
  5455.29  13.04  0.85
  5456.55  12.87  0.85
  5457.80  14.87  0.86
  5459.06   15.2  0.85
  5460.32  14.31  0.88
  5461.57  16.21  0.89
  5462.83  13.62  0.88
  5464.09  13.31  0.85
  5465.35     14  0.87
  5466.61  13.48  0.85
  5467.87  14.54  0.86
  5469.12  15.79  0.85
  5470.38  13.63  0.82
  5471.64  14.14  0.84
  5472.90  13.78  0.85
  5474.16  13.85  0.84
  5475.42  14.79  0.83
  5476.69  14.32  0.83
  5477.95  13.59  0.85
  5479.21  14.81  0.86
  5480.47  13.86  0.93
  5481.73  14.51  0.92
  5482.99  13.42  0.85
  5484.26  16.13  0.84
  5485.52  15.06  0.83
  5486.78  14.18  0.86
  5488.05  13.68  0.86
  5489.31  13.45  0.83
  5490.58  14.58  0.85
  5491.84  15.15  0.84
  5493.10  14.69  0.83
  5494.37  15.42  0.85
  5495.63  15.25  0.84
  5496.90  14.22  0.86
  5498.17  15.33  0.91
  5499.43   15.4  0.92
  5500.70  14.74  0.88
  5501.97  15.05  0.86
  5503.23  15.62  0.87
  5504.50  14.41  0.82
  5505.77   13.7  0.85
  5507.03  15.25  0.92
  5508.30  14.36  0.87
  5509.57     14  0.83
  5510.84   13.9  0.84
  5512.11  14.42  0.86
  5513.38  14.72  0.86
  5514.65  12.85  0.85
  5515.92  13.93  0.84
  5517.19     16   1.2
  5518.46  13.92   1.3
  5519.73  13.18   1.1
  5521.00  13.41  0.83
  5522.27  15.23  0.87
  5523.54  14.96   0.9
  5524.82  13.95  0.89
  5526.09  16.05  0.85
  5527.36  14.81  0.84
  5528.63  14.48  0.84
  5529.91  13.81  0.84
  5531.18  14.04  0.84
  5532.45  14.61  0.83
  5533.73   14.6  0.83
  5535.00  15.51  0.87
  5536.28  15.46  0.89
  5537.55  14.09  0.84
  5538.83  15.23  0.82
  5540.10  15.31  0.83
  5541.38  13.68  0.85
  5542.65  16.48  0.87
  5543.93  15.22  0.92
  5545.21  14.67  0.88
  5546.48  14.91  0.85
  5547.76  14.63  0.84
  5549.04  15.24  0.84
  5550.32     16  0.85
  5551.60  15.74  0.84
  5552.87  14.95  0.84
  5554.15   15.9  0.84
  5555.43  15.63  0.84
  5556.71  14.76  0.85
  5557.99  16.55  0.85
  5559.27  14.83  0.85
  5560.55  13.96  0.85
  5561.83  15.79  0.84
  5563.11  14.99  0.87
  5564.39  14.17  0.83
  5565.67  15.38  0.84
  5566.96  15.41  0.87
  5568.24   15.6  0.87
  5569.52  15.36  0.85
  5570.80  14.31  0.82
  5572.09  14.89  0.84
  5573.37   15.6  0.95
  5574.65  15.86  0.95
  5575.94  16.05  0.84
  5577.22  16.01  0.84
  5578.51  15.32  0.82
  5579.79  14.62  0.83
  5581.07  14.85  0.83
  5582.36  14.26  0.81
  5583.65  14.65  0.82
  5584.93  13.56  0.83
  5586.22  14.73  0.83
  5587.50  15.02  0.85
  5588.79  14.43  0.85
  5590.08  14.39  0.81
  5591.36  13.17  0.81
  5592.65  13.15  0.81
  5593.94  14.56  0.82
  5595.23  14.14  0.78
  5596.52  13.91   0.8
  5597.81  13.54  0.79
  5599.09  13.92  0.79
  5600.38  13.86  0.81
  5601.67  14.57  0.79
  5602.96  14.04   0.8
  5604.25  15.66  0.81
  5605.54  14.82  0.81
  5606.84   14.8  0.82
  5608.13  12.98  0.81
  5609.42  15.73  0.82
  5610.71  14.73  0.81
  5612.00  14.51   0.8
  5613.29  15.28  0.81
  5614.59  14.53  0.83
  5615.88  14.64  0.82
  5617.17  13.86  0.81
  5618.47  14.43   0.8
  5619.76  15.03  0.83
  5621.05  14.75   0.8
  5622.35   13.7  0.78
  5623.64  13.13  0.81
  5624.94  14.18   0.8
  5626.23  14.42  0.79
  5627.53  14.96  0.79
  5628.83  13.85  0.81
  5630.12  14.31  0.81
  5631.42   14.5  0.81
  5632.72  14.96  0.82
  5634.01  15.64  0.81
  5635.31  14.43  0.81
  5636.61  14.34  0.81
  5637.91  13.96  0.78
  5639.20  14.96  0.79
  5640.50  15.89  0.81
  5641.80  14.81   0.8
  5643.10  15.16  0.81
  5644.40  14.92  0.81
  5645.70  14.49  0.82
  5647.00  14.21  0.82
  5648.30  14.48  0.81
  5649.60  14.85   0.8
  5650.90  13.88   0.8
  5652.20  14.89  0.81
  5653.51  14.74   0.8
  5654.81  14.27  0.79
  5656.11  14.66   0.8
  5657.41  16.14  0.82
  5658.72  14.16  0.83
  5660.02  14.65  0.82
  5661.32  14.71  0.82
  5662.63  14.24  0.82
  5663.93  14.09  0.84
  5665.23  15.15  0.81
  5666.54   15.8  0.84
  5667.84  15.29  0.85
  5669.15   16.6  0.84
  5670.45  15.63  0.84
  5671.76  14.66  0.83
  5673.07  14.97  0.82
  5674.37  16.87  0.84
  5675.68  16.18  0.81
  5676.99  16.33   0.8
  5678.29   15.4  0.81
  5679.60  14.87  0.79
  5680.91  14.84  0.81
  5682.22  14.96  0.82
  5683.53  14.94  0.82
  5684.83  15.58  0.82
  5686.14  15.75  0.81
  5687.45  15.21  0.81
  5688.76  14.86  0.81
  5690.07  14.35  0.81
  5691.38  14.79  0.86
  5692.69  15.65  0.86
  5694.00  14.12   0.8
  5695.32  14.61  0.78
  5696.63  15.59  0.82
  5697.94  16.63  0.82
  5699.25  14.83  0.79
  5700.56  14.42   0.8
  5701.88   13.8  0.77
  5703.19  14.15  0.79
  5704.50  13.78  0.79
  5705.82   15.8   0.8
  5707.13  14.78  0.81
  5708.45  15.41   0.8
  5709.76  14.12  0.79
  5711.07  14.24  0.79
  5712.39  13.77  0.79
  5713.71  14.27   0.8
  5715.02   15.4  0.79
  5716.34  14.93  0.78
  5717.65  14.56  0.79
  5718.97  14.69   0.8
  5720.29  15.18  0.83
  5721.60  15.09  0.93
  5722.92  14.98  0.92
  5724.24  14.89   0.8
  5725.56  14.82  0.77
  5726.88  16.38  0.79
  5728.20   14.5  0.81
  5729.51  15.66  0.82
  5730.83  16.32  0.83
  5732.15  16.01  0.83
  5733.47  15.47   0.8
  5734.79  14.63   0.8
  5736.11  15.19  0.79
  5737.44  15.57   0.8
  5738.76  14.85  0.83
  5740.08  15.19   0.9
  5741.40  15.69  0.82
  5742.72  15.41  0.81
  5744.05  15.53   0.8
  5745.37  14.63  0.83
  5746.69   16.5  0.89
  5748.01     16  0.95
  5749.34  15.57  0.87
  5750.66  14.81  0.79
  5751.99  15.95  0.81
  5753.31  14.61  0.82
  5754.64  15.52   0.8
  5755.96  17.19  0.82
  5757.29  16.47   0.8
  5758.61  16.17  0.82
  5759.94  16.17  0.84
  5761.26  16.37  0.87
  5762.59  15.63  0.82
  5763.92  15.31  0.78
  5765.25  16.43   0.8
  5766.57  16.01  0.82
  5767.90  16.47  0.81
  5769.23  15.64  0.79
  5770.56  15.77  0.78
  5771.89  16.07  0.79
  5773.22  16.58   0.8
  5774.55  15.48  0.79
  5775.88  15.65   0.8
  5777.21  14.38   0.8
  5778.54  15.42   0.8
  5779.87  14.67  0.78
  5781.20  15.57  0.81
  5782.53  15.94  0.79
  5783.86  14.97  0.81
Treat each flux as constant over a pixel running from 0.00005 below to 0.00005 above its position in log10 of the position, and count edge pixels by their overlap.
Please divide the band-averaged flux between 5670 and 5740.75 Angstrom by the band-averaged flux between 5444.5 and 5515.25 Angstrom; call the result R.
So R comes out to 1.0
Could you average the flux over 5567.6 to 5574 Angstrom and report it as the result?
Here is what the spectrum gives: 15.2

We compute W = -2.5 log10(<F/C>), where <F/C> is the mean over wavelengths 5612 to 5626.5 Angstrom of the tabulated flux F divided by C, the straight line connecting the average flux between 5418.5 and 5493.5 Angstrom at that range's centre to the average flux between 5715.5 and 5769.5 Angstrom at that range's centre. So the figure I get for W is 0.05 mag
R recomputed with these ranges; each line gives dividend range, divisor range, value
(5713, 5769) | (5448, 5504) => 1.07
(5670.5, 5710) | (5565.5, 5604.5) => 1.03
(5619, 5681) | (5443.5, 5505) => 1.02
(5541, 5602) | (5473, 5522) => 1.03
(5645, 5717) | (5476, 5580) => 1.01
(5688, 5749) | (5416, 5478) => 1.03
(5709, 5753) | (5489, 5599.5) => 1.03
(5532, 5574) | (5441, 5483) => 1.05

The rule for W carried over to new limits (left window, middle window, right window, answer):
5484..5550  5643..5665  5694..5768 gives 0.033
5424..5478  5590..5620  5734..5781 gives 0.054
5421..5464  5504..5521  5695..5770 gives 0.049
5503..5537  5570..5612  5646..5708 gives 0.011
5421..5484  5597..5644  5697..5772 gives 0.035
